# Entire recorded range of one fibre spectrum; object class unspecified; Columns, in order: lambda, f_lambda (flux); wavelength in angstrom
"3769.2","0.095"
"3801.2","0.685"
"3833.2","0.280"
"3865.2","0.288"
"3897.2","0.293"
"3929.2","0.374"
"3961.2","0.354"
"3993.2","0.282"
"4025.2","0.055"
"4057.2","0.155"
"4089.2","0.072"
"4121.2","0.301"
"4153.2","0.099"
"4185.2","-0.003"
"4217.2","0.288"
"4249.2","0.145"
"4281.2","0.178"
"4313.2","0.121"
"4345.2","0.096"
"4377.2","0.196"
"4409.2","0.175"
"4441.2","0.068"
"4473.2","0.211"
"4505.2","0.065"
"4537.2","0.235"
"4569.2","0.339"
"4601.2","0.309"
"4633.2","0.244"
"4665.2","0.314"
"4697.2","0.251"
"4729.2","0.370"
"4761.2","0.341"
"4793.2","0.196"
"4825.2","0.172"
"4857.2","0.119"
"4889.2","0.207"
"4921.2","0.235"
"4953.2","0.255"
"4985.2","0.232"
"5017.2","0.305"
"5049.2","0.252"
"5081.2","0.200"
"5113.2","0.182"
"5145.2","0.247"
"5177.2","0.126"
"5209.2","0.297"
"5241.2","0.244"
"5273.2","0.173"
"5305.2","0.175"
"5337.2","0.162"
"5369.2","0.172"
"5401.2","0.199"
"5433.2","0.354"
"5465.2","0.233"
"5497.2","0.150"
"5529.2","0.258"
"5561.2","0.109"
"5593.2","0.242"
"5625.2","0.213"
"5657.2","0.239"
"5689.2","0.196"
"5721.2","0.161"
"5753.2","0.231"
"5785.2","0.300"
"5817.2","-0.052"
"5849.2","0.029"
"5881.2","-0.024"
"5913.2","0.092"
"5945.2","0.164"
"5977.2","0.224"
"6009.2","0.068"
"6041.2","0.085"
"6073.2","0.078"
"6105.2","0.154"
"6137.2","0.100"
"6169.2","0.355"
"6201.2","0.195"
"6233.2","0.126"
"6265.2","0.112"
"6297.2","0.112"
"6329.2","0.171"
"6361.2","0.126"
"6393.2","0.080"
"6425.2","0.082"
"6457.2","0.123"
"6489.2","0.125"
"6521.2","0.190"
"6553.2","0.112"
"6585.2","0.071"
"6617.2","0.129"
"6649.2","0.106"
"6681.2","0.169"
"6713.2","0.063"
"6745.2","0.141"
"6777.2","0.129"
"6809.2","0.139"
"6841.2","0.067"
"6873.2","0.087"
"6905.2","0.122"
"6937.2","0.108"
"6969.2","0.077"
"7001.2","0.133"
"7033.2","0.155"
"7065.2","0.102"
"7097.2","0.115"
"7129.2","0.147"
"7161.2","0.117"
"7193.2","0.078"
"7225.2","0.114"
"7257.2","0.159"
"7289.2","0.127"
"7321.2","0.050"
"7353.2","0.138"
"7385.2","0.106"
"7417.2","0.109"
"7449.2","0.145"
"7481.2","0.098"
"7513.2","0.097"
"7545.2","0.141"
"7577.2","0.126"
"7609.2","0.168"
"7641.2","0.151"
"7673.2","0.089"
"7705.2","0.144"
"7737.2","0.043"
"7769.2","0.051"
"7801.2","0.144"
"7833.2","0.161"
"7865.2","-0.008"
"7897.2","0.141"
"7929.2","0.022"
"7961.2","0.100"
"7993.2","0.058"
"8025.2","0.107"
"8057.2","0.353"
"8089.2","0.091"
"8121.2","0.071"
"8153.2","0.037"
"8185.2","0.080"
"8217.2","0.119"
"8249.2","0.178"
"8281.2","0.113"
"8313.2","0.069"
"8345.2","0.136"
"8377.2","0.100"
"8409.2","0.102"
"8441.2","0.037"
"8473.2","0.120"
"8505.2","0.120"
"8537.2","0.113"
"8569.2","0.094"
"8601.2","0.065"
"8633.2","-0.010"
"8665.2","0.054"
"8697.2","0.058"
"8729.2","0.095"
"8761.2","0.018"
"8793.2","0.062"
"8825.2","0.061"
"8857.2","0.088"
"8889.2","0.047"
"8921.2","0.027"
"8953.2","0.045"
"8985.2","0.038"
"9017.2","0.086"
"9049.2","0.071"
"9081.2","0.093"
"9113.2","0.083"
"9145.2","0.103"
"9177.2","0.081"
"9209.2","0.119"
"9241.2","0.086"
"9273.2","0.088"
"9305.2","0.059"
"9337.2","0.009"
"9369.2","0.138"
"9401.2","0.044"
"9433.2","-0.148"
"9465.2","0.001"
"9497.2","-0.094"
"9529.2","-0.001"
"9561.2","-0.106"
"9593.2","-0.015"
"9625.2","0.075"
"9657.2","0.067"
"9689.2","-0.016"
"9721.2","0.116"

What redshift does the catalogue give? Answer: 0.23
